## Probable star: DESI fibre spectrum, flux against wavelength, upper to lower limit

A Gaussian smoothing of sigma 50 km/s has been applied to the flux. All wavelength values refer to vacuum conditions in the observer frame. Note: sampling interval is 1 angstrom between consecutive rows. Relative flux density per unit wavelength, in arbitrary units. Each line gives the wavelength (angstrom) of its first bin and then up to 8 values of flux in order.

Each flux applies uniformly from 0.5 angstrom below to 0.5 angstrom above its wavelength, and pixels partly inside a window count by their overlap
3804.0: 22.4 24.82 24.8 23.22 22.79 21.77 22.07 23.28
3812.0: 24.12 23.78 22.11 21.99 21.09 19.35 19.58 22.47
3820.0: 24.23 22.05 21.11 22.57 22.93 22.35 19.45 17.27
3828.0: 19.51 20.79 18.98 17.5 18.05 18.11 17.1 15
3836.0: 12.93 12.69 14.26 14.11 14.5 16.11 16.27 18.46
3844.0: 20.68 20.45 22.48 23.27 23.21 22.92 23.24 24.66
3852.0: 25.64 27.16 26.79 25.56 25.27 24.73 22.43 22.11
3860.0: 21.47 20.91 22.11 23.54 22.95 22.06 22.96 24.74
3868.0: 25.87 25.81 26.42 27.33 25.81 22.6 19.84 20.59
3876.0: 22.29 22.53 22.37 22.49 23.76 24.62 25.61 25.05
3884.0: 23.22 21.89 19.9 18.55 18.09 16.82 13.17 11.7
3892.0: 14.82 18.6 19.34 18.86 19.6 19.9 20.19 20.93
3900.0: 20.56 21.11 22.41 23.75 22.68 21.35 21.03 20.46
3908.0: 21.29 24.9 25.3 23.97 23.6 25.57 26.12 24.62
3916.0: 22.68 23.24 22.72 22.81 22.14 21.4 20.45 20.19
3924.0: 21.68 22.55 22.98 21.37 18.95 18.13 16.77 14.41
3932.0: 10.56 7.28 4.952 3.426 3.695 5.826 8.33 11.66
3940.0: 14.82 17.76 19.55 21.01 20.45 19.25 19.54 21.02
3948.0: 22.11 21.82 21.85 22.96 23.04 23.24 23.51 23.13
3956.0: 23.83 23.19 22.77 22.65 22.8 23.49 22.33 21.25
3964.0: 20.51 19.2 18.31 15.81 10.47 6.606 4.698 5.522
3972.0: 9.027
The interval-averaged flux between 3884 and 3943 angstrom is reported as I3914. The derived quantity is 18.7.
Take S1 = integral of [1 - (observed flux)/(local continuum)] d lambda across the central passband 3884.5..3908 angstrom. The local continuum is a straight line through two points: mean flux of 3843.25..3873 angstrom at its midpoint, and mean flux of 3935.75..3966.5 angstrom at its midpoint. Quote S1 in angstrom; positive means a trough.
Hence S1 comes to 2.8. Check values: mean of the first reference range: 23.8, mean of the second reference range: 19.6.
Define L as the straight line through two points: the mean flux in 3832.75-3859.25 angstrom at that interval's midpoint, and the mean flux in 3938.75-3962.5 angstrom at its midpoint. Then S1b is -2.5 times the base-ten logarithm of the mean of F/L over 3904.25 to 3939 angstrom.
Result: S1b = 0.13 mag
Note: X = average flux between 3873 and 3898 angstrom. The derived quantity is 20.2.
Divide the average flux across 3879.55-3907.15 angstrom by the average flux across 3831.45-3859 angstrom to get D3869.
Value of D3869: 1.00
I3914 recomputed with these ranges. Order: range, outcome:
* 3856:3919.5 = 22.1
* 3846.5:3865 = 23.7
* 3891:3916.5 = 21.5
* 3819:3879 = 21.4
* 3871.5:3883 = 23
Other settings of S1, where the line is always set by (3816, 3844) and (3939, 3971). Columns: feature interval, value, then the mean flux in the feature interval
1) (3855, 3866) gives -2.4 angstrom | 22.9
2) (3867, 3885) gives -4.8 angstrom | 23.9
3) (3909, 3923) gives -3.1 angstrom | 23.4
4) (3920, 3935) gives 1.8 angstrom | 17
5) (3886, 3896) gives 1.1 angstrom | 17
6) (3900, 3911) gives -1.9 angstrom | 22.4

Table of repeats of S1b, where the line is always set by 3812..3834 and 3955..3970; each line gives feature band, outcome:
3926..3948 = 0.31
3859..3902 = -0.07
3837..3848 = 0.14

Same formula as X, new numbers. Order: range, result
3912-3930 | 22.1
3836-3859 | 21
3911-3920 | 23.8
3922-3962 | 18.2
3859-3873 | 23.9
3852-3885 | 23.8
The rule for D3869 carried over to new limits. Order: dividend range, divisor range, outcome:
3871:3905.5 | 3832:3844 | 1.32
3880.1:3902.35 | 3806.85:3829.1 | 0.91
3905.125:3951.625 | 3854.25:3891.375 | 0.84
